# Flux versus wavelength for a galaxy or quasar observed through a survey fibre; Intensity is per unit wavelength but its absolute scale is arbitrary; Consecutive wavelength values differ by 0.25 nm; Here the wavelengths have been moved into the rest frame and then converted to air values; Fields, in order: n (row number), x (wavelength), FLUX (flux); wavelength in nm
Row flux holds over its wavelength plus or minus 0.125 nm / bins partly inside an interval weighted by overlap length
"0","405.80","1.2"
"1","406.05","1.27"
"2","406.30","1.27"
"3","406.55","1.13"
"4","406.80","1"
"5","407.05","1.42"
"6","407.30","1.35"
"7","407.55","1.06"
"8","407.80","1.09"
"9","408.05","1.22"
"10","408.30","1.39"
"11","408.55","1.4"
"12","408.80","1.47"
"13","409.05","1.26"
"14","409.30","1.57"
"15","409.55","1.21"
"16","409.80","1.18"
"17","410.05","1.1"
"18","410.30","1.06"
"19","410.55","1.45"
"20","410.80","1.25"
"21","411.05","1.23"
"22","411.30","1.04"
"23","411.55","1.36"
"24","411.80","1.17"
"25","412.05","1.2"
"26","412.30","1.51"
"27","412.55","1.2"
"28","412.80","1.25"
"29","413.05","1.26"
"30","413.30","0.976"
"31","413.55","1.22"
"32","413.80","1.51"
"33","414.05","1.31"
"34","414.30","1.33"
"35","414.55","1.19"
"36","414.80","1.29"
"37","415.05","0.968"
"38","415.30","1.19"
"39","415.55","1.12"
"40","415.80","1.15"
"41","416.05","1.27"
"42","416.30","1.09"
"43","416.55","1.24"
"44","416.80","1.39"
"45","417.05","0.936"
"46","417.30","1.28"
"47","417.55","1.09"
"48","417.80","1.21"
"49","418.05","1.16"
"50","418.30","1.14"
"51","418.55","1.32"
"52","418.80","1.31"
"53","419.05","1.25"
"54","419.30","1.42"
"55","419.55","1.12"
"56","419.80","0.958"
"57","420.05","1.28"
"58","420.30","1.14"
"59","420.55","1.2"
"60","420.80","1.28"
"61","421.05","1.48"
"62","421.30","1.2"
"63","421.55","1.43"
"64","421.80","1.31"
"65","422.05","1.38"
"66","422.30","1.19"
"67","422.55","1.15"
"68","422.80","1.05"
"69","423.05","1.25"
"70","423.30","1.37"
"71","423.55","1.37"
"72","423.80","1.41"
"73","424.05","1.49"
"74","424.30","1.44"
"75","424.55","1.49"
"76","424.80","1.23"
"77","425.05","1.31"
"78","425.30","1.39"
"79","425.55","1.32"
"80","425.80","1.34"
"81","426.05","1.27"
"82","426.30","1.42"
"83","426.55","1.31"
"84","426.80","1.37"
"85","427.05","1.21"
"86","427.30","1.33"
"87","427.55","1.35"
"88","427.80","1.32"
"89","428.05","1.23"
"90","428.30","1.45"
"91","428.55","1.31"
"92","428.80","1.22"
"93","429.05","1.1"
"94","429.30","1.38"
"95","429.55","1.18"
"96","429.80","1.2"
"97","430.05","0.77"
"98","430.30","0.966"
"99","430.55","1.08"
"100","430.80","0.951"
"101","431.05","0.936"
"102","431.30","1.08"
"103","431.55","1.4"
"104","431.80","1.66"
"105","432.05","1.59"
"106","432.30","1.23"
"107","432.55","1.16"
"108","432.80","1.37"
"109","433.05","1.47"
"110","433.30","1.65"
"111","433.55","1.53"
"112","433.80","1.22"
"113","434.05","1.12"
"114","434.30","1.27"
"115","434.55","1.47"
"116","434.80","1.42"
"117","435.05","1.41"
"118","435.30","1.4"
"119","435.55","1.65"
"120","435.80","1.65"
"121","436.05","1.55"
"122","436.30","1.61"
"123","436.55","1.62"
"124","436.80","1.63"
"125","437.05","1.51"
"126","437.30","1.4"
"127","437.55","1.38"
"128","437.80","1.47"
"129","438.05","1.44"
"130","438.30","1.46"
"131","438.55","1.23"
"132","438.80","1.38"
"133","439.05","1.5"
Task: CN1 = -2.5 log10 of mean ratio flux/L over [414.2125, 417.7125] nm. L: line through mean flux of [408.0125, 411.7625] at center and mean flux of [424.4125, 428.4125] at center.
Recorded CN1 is 0.10 mag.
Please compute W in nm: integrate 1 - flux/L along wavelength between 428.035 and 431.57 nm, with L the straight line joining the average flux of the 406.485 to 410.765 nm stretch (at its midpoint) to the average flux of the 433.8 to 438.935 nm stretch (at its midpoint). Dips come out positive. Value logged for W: 0.66 nm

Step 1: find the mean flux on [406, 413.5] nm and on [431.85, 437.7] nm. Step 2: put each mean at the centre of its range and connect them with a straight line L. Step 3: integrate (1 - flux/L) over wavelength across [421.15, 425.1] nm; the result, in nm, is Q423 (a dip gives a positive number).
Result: 0.11 nm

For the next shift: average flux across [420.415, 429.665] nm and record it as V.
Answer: 1.31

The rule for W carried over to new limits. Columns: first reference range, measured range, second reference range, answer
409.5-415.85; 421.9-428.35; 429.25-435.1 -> -0.37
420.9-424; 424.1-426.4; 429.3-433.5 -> -0.14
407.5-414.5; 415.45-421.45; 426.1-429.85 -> 0.30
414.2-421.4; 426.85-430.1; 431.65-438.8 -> 0.25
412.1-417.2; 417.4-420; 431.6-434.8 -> 0.12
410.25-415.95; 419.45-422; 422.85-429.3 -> 0.09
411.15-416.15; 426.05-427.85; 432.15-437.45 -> 0.05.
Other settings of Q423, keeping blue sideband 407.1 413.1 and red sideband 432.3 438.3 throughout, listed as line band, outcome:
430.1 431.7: 0.398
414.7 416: 0.154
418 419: 0.065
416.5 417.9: 0.136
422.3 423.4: 0.128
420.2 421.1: 0.053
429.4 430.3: 0.230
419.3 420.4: 0.146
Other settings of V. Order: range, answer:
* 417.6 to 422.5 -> 1.25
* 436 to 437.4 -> 1.56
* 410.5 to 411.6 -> 1.25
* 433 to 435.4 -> 1.39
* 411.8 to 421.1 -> 1.22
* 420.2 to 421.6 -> 1.28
